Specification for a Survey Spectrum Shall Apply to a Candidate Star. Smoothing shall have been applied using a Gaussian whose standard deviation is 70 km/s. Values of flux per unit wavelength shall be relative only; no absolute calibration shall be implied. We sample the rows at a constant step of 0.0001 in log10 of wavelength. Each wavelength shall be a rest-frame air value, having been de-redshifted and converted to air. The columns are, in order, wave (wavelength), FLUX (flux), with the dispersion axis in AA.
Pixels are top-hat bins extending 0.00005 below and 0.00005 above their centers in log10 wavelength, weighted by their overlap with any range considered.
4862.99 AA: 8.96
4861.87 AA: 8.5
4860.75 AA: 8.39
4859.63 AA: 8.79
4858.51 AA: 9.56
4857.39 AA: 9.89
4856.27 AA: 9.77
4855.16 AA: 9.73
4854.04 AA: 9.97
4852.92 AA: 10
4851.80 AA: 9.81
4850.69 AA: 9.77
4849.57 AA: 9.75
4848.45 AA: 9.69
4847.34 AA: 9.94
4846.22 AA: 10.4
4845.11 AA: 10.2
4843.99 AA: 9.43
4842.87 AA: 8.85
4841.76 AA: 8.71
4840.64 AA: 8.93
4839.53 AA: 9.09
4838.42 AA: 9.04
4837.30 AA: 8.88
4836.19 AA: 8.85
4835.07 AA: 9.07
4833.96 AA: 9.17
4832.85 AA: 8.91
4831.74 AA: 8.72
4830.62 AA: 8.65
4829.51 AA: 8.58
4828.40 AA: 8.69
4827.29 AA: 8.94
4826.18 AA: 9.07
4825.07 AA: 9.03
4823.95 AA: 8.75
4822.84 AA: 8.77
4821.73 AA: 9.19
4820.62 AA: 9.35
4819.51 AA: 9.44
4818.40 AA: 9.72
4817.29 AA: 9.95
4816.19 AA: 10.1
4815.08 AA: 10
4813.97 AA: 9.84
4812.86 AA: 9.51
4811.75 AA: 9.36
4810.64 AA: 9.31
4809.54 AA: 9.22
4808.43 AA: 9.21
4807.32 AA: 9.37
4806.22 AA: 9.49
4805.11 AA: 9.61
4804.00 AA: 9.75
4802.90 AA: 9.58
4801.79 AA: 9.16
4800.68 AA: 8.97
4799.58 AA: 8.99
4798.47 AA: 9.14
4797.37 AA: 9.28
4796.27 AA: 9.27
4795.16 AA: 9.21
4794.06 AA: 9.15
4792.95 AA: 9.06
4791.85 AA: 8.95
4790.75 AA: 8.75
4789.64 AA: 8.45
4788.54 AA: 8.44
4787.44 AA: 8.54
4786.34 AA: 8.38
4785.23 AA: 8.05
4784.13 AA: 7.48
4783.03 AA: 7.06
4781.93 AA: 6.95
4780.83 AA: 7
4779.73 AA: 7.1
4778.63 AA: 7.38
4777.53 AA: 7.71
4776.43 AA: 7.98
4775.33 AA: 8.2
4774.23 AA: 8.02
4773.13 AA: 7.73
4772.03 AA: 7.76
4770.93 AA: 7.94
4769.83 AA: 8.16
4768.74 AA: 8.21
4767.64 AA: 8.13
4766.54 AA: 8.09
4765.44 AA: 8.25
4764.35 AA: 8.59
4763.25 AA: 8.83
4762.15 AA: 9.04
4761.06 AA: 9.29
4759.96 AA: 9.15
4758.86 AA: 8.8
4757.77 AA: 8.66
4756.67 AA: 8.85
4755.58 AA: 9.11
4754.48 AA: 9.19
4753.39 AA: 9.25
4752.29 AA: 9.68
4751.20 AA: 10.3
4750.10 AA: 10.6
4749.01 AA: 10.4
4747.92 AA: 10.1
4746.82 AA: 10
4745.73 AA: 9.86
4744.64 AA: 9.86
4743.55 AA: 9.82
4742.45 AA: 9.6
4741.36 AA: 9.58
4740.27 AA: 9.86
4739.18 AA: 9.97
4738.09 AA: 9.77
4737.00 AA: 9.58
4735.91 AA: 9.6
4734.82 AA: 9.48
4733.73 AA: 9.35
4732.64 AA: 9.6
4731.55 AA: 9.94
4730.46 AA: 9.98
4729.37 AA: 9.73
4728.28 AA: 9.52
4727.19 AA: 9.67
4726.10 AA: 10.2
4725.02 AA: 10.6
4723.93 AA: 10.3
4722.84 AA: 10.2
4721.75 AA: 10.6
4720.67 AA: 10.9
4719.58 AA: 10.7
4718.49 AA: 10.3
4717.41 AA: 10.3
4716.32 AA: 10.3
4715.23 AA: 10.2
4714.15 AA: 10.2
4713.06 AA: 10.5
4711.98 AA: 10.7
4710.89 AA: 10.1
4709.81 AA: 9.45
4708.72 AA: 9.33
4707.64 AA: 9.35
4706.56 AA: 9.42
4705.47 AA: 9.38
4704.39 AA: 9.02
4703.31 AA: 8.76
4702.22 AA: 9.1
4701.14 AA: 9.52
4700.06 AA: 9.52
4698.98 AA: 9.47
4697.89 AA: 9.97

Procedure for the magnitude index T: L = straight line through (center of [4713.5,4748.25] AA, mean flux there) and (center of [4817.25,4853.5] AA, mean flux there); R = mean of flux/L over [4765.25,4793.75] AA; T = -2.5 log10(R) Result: 0.20 mag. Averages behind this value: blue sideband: 9.99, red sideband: 9.24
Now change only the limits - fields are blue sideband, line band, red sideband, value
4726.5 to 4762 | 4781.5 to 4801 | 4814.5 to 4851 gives 0.104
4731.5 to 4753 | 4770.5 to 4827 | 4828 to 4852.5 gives 0.084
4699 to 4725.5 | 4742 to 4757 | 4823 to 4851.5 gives -0.007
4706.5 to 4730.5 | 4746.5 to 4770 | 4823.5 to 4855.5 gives 0.082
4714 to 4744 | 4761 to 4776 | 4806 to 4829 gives 0.174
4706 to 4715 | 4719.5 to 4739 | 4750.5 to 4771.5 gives -0.052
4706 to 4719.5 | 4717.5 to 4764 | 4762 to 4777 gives -0.074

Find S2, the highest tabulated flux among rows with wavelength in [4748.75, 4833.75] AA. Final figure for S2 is 10.6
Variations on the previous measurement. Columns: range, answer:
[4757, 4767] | 9.29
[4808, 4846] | 10.2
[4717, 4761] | 10.9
